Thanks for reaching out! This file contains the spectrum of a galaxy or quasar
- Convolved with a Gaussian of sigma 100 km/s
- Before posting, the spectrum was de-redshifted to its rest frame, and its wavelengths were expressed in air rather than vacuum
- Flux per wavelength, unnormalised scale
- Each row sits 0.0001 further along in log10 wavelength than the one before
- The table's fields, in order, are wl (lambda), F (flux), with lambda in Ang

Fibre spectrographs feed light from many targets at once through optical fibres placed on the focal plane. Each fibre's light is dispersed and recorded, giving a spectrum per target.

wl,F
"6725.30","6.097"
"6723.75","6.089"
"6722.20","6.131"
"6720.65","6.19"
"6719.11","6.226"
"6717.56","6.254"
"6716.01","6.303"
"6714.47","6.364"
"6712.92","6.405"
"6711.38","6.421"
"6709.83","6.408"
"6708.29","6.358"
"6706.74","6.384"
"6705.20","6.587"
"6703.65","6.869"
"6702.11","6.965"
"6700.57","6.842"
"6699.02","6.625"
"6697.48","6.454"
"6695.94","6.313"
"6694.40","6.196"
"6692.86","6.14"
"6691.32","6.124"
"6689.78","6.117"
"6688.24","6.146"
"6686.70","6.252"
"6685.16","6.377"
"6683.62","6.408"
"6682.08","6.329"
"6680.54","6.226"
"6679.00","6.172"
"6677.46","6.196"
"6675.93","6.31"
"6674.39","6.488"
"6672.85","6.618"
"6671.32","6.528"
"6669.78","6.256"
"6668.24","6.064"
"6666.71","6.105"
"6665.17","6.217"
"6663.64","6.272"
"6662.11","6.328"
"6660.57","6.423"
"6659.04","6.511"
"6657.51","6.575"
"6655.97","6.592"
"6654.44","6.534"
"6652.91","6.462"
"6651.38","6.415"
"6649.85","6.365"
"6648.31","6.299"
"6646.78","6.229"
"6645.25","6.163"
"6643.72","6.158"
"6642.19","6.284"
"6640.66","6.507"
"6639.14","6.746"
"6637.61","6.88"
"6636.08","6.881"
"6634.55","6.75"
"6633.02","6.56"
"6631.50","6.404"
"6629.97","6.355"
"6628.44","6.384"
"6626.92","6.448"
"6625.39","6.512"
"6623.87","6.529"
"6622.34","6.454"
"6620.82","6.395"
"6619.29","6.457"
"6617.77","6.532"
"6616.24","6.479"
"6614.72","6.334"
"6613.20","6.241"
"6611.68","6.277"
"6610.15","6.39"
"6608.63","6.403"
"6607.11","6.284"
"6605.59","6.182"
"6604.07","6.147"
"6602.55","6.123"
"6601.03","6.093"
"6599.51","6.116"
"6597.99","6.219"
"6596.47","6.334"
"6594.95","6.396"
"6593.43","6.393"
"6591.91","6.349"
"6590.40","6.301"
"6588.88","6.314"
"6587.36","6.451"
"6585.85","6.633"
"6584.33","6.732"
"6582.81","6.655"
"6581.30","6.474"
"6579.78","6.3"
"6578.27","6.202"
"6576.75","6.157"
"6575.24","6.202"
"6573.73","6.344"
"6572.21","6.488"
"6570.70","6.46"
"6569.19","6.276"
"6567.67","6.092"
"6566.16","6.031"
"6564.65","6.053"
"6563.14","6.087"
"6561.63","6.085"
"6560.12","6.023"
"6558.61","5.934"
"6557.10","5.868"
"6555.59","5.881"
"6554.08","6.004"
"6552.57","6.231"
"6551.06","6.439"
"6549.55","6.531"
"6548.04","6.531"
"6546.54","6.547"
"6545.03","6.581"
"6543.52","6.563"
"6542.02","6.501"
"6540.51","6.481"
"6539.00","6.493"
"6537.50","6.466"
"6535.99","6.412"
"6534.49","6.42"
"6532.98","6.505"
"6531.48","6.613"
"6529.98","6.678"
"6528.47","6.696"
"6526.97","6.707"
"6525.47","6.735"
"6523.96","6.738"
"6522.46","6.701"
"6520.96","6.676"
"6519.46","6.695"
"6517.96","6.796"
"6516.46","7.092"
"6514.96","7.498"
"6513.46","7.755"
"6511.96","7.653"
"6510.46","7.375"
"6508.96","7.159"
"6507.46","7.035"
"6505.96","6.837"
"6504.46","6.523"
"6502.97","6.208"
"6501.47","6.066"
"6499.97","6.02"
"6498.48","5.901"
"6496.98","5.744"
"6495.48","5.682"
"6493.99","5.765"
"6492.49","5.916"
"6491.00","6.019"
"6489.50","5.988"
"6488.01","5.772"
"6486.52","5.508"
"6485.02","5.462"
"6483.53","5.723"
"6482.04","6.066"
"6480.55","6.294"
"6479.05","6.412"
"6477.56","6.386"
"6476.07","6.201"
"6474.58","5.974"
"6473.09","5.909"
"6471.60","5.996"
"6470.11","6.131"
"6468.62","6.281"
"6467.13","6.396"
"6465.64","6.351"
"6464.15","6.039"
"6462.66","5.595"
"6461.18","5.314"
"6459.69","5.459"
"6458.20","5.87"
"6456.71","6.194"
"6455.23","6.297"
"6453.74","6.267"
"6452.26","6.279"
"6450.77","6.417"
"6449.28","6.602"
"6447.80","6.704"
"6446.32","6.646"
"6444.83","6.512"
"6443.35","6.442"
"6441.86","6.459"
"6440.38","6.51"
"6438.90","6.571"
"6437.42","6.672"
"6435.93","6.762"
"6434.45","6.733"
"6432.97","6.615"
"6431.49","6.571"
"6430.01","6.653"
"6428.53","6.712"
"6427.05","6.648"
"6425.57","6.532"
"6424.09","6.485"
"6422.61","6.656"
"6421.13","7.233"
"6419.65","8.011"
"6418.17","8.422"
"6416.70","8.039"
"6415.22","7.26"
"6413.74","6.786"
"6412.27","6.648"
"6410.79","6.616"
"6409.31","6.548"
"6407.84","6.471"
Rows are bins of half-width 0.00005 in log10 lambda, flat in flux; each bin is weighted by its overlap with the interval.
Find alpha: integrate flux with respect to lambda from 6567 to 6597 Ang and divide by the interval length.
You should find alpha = 6.38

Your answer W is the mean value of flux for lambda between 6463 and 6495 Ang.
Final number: 6.02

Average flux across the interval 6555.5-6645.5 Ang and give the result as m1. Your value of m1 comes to 6.34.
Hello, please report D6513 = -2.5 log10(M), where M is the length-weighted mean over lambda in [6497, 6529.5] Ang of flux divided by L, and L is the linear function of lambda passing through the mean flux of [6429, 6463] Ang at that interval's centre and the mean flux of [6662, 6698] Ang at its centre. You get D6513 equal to -0.07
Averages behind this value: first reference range 6.37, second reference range 6.28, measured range 6.78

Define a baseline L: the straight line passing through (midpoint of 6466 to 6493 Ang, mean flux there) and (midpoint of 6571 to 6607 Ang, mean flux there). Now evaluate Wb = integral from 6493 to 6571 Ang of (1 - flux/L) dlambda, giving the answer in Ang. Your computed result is -3.8 Ang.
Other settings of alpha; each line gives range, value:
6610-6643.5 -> 6.49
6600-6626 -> 6.34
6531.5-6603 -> 6.32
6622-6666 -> 6.46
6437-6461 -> 6.34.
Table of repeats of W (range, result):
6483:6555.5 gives 6.46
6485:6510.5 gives 6.15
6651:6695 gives 6.32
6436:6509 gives 6.17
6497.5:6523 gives 6.82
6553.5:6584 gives 6.19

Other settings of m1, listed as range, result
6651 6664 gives 6.47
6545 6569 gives 6.17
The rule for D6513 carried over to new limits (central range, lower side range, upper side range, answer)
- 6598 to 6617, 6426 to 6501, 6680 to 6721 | 0.01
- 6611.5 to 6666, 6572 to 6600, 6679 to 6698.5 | -0.02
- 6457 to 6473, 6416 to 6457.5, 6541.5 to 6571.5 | 0.12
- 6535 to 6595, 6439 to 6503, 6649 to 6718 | -0.02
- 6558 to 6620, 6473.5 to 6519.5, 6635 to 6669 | 0.02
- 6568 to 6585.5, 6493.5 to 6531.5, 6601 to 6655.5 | 0.02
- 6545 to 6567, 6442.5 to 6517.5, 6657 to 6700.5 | 0.02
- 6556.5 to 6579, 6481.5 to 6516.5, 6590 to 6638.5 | 0.04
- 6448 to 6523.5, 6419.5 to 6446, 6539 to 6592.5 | 0.04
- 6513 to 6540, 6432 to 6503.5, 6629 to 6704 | -0.09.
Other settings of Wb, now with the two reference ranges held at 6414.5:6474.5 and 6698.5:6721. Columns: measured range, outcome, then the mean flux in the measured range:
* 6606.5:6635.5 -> 0.3 Ang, 6.43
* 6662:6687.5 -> 0.7 Ang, 6.3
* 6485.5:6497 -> 1.3 Ang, 5.79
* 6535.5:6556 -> 0.3 Ang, 6.41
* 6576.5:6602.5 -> 0.6 Ang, 6.36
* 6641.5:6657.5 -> 0.3 Ang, 6.36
